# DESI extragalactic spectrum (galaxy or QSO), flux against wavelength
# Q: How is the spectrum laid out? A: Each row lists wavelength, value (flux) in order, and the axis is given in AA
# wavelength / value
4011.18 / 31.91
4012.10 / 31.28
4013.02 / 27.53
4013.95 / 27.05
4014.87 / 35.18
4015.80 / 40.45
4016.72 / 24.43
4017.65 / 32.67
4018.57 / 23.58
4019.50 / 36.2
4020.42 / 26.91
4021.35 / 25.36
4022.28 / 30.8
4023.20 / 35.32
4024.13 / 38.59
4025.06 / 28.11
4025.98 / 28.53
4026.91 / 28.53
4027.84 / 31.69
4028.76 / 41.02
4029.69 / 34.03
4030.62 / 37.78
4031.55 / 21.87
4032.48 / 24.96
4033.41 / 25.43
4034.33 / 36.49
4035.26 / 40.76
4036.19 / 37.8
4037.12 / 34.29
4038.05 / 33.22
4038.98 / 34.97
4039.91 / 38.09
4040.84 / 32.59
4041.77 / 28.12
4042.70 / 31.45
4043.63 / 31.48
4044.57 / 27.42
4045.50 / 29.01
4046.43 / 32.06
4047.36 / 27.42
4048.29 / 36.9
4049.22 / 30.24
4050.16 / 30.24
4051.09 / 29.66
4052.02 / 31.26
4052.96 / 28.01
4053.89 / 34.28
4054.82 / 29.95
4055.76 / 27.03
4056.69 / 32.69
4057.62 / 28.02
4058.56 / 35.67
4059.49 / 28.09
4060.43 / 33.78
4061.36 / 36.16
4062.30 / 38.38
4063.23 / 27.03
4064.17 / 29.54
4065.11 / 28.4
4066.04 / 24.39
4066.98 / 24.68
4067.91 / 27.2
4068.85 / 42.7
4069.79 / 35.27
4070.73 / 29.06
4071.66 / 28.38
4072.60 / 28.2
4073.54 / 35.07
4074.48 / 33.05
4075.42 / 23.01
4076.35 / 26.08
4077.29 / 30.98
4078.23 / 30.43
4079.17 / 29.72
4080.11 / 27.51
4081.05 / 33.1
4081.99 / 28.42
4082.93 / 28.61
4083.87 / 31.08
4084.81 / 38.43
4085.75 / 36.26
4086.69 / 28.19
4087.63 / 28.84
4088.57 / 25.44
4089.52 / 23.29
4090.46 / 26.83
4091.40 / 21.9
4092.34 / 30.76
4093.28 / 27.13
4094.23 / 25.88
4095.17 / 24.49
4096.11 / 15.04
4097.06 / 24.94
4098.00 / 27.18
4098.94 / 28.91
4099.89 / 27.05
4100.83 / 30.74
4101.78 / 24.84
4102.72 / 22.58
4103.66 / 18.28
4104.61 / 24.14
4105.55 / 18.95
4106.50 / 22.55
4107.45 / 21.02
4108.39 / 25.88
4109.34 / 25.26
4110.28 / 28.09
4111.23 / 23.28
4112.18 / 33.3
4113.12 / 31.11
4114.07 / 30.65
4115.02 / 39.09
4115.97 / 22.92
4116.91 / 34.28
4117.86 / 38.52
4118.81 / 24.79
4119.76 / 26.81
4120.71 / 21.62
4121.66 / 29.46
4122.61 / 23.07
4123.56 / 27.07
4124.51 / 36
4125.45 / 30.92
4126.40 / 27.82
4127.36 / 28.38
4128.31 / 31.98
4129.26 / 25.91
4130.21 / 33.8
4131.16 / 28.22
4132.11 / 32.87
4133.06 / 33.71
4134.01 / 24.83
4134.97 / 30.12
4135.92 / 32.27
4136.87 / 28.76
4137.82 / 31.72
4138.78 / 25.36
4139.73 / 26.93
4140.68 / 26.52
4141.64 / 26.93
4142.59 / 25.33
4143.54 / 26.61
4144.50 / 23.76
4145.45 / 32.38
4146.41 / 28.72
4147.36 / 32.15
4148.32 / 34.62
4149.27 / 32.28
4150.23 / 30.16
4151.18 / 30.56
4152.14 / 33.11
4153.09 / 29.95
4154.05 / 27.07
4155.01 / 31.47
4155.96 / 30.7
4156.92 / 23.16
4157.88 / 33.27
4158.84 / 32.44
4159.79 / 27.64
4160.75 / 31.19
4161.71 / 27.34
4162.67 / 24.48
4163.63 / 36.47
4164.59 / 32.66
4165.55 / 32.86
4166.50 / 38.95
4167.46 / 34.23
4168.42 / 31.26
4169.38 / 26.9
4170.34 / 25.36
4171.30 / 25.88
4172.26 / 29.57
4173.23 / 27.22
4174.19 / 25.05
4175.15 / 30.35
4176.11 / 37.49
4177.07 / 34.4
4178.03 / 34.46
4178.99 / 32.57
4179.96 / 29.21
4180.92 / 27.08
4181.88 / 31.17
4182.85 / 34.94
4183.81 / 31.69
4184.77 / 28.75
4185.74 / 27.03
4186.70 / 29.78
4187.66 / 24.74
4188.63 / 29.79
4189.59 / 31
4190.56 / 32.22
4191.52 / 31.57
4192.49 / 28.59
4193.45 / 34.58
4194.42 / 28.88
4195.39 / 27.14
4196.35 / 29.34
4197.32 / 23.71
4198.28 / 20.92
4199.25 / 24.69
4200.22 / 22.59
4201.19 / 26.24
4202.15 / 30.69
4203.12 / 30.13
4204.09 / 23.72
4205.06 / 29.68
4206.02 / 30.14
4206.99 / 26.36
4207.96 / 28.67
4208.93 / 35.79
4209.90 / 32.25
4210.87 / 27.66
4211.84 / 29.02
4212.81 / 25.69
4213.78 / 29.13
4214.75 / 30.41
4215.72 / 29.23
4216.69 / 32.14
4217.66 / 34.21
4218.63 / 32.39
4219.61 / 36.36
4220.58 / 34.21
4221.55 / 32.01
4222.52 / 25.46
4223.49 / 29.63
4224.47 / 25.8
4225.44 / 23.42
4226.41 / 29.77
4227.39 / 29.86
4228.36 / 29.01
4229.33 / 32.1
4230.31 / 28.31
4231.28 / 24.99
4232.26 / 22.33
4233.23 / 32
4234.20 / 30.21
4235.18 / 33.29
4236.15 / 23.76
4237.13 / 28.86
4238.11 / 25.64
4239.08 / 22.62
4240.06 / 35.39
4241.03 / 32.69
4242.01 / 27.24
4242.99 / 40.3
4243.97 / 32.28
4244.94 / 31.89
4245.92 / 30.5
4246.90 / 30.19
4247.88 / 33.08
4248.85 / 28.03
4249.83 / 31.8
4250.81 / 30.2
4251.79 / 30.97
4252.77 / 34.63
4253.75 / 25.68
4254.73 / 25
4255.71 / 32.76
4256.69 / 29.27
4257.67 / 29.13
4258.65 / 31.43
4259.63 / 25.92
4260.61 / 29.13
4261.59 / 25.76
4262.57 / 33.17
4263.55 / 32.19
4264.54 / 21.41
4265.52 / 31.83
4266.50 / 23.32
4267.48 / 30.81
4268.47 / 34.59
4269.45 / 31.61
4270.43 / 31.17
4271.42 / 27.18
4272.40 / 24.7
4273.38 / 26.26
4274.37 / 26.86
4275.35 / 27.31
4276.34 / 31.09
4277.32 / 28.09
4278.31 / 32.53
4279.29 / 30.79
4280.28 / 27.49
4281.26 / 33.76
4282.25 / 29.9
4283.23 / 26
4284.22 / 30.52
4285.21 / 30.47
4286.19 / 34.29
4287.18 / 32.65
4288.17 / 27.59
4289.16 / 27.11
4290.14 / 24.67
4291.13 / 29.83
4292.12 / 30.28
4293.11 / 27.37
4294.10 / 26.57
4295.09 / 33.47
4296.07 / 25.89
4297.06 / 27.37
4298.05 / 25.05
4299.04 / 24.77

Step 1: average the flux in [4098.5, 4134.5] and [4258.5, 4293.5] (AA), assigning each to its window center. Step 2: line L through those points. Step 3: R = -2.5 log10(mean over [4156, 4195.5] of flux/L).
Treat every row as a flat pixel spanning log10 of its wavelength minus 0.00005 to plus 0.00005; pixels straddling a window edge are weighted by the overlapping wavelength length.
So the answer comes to -0.07 mag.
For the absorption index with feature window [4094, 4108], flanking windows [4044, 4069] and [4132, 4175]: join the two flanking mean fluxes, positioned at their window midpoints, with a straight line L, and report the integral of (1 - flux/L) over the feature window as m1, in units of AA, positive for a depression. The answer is 3.0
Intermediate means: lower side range 30.6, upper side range 29.6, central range 23.8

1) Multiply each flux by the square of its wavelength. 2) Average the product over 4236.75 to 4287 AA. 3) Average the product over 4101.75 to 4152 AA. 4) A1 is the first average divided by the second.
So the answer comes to 1.1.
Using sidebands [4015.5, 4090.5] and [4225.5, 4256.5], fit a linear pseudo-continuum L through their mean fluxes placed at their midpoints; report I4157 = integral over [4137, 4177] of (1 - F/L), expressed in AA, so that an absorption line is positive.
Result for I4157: 0.7 AA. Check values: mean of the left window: 31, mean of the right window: 29.8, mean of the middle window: 29.8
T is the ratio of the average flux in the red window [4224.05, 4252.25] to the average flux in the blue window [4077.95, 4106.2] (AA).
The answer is 1.1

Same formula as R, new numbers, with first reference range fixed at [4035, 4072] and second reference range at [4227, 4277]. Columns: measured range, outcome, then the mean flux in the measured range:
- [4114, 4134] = 0.04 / 29.8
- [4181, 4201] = 0.06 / 28.6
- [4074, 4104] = 0.14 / 27.5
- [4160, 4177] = -0.01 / 30.5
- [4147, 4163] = 0.01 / 30.1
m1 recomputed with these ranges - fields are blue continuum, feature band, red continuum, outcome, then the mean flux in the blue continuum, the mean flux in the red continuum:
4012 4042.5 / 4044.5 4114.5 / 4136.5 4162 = 4.9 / 31.9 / 29.3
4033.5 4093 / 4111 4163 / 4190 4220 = 0.9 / 30.9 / 29.1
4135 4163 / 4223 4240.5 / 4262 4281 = 0.6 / 29.2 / 29.1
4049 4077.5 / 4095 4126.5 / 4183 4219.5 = 3.4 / 30.5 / 29.1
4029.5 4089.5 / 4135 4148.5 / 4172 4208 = 0.5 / 31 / 29.1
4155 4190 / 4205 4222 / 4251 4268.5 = -0.6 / 30.3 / 29.1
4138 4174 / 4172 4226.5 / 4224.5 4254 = 0.3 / 29.6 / 29.7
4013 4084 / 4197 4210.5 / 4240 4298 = 1.1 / 31.1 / 29.6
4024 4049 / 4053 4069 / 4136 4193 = 0.5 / 32.2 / 30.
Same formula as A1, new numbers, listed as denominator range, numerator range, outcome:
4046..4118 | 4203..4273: 1.11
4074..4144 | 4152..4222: 1.11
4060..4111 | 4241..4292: 1.16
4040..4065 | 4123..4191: 1.02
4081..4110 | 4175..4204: 1.17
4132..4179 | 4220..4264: 1.03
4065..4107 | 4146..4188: 1.14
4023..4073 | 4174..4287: 1.02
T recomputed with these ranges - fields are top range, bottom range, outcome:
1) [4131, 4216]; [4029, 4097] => 0.97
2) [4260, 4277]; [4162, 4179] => 0.92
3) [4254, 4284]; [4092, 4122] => 1.09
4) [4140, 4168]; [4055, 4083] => 1.00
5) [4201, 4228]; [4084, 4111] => 1.15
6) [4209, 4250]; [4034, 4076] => 0.95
